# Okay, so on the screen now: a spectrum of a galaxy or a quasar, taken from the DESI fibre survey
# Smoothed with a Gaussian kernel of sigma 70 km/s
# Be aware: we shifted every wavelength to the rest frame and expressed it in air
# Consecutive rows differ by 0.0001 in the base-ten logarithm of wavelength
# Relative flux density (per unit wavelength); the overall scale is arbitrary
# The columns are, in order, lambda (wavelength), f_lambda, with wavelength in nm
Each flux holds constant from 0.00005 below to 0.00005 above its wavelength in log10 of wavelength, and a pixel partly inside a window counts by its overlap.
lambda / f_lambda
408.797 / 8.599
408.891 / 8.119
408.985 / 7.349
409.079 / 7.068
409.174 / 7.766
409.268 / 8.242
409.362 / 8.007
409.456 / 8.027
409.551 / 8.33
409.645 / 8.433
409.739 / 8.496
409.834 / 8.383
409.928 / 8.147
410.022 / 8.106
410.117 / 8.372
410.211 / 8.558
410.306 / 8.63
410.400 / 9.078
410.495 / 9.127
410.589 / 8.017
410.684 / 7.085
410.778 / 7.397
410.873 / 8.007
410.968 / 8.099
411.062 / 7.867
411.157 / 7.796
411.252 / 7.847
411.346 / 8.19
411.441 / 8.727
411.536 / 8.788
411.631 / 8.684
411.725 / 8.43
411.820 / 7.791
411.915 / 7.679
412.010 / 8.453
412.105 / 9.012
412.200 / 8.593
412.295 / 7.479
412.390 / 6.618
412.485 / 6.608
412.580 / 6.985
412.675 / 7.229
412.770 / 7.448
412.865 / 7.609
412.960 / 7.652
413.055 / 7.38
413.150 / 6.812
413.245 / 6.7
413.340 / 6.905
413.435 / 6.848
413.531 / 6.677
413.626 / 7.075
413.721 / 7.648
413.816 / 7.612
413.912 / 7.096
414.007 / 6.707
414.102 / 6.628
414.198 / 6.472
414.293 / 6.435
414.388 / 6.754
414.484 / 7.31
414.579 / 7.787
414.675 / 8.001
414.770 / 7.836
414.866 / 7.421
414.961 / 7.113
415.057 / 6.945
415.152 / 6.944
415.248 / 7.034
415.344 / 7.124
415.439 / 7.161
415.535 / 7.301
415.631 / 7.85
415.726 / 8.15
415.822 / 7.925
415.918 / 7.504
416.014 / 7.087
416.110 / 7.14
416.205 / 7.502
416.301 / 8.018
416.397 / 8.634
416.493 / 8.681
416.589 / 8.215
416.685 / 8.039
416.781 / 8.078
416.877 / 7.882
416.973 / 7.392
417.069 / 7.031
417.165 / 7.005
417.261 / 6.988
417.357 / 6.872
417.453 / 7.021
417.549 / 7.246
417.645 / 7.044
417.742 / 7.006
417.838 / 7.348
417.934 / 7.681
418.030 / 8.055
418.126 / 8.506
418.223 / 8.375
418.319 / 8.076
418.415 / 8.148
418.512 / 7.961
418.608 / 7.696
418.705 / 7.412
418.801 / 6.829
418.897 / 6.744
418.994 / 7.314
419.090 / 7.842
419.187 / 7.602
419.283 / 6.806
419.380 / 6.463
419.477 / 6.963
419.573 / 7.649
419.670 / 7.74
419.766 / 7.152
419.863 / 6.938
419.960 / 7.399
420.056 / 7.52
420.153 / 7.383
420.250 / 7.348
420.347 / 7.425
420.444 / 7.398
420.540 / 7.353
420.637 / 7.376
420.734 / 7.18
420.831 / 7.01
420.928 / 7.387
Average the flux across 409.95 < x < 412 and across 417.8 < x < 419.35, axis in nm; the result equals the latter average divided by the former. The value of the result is 0.9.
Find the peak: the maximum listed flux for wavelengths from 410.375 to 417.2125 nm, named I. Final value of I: 9.127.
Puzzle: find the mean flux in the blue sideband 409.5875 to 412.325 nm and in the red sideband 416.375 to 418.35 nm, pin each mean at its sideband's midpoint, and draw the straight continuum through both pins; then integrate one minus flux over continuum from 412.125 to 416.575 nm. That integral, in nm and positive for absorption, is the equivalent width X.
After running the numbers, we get 0.34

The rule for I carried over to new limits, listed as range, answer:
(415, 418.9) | 8.681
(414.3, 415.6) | 8.001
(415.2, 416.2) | 8.15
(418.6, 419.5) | 7.842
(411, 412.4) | 9.012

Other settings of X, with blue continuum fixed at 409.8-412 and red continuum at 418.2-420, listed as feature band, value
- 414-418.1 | 0.154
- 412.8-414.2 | 0.155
